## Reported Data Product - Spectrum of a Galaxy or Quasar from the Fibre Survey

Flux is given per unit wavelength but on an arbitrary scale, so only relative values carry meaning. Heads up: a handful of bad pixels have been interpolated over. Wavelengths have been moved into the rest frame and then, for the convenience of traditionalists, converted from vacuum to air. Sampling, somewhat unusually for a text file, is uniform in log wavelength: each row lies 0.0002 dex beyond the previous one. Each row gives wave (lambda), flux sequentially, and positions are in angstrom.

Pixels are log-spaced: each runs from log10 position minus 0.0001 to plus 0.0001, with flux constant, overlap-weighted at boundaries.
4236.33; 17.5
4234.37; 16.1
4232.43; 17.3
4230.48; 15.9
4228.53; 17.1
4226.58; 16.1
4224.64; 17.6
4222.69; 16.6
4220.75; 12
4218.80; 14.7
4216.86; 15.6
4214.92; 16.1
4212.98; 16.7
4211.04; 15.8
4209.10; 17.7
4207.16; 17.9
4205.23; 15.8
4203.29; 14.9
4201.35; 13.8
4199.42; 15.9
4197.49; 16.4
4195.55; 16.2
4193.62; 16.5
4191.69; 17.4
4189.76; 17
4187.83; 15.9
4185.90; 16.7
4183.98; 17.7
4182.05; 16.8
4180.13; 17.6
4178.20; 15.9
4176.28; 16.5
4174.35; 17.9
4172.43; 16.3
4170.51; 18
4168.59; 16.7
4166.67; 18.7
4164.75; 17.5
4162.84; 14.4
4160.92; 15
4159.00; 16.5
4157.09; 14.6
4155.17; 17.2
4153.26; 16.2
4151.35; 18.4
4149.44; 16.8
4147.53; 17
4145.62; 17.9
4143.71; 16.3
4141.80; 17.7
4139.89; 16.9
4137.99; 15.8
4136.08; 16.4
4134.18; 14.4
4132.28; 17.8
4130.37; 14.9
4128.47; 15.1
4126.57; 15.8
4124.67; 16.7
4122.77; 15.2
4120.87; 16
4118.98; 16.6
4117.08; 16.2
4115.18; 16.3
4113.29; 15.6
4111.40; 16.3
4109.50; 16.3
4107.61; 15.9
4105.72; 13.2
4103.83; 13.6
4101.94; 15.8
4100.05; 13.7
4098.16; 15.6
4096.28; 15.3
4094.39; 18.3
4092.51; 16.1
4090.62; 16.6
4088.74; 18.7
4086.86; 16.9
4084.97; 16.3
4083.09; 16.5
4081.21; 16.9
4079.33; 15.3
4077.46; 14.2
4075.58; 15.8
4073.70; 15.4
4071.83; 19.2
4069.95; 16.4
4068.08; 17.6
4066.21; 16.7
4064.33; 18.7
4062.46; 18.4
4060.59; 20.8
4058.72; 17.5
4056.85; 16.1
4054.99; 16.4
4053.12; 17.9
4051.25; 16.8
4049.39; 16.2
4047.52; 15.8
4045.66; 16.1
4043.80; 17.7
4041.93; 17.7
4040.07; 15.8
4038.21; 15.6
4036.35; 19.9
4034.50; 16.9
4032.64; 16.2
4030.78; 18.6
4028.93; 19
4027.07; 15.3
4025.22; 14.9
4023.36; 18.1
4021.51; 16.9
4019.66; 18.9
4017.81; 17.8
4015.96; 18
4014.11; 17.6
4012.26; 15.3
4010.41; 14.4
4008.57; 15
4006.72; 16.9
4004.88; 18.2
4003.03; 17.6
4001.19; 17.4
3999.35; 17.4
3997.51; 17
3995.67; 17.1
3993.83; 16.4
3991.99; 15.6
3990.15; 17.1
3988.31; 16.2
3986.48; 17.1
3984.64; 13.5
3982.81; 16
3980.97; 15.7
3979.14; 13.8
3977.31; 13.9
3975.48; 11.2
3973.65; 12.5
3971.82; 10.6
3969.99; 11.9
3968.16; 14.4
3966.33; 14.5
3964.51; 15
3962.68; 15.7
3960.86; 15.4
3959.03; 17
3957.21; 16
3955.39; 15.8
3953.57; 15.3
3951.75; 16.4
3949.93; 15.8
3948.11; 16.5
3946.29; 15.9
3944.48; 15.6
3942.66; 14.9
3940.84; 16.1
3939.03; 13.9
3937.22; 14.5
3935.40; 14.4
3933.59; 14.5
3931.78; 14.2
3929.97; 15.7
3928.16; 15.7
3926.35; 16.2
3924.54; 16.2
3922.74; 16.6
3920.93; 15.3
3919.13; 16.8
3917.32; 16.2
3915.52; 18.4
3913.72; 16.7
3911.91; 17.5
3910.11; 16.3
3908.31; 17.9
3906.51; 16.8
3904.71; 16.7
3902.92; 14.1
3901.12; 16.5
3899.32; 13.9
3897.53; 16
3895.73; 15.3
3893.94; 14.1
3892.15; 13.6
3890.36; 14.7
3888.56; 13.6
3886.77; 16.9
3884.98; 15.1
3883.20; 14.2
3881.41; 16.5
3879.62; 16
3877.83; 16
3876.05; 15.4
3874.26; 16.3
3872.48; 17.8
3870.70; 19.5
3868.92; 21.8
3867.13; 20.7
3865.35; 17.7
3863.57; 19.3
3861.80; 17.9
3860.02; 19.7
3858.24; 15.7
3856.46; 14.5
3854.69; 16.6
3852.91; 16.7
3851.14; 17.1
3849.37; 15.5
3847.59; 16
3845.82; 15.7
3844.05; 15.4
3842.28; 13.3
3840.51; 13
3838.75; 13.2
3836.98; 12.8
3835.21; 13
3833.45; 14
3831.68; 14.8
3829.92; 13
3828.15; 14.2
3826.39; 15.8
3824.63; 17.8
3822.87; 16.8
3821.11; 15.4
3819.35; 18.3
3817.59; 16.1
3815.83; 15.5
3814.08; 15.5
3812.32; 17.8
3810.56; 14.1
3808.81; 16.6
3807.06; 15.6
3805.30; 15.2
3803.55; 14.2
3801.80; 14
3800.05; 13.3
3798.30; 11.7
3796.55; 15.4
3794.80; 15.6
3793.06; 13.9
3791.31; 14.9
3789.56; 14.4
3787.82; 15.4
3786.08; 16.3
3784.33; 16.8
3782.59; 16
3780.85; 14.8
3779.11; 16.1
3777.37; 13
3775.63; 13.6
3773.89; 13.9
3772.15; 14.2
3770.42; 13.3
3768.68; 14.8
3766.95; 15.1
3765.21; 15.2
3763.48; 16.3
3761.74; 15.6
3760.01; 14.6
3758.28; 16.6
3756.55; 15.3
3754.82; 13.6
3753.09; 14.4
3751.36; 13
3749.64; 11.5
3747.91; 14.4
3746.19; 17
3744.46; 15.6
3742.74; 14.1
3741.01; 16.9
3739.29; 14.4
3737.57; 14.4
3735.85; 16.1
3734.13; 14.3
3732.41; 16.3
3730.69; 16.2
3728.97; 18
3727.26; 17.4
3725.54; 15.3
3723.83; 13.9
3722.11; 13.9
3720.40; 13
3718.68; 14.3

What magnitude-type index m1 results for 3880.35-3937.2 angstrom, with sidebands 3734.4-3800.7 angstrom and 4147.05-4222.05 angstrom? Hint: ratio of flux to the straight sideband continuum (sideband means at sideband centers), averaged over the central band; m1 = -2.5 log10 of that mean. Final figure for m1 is -0.03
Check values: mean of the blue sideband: 14.8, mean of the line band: 15.7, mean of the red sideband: 16.4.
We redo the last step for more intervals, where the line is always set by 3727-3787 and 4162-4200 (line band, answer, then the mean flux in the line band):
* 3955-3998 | 0.07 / 14.9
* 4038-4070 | -0.06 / 17.2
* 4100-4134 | 0.06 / 15.6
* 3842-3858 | -0.02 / 15.7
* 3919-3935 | 0.01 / 15.6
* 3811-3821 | -0.07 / 16.4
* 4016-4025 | -0.10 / 17.7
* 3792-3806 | 0.08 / 14.2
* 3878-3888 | -0.01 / 15.7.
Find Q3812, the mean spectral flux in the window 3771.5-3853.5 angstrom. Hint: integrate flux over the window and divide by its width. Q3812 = 15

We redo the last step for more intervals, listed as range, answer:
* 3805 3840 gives 15.2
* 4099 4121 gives 15.4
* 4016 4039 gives 17.4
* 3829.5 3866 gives 15.5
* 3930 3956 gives 15.3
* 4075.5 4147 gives 16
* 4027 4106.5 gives 16.7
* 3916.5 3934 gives 15.8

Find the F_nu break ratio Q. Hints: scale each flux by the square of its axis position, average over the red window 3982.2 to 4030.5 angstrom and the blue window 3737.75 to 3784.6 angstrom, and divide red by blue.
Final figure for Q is 1.29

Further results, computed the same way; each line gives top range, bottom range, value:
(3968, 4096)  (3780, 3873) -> 1.16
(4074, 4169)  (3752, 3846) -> 1.28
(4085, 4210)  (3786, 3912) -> 1.21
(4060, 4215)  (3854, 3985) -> 1.16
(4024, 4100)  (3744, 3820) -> 1.30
